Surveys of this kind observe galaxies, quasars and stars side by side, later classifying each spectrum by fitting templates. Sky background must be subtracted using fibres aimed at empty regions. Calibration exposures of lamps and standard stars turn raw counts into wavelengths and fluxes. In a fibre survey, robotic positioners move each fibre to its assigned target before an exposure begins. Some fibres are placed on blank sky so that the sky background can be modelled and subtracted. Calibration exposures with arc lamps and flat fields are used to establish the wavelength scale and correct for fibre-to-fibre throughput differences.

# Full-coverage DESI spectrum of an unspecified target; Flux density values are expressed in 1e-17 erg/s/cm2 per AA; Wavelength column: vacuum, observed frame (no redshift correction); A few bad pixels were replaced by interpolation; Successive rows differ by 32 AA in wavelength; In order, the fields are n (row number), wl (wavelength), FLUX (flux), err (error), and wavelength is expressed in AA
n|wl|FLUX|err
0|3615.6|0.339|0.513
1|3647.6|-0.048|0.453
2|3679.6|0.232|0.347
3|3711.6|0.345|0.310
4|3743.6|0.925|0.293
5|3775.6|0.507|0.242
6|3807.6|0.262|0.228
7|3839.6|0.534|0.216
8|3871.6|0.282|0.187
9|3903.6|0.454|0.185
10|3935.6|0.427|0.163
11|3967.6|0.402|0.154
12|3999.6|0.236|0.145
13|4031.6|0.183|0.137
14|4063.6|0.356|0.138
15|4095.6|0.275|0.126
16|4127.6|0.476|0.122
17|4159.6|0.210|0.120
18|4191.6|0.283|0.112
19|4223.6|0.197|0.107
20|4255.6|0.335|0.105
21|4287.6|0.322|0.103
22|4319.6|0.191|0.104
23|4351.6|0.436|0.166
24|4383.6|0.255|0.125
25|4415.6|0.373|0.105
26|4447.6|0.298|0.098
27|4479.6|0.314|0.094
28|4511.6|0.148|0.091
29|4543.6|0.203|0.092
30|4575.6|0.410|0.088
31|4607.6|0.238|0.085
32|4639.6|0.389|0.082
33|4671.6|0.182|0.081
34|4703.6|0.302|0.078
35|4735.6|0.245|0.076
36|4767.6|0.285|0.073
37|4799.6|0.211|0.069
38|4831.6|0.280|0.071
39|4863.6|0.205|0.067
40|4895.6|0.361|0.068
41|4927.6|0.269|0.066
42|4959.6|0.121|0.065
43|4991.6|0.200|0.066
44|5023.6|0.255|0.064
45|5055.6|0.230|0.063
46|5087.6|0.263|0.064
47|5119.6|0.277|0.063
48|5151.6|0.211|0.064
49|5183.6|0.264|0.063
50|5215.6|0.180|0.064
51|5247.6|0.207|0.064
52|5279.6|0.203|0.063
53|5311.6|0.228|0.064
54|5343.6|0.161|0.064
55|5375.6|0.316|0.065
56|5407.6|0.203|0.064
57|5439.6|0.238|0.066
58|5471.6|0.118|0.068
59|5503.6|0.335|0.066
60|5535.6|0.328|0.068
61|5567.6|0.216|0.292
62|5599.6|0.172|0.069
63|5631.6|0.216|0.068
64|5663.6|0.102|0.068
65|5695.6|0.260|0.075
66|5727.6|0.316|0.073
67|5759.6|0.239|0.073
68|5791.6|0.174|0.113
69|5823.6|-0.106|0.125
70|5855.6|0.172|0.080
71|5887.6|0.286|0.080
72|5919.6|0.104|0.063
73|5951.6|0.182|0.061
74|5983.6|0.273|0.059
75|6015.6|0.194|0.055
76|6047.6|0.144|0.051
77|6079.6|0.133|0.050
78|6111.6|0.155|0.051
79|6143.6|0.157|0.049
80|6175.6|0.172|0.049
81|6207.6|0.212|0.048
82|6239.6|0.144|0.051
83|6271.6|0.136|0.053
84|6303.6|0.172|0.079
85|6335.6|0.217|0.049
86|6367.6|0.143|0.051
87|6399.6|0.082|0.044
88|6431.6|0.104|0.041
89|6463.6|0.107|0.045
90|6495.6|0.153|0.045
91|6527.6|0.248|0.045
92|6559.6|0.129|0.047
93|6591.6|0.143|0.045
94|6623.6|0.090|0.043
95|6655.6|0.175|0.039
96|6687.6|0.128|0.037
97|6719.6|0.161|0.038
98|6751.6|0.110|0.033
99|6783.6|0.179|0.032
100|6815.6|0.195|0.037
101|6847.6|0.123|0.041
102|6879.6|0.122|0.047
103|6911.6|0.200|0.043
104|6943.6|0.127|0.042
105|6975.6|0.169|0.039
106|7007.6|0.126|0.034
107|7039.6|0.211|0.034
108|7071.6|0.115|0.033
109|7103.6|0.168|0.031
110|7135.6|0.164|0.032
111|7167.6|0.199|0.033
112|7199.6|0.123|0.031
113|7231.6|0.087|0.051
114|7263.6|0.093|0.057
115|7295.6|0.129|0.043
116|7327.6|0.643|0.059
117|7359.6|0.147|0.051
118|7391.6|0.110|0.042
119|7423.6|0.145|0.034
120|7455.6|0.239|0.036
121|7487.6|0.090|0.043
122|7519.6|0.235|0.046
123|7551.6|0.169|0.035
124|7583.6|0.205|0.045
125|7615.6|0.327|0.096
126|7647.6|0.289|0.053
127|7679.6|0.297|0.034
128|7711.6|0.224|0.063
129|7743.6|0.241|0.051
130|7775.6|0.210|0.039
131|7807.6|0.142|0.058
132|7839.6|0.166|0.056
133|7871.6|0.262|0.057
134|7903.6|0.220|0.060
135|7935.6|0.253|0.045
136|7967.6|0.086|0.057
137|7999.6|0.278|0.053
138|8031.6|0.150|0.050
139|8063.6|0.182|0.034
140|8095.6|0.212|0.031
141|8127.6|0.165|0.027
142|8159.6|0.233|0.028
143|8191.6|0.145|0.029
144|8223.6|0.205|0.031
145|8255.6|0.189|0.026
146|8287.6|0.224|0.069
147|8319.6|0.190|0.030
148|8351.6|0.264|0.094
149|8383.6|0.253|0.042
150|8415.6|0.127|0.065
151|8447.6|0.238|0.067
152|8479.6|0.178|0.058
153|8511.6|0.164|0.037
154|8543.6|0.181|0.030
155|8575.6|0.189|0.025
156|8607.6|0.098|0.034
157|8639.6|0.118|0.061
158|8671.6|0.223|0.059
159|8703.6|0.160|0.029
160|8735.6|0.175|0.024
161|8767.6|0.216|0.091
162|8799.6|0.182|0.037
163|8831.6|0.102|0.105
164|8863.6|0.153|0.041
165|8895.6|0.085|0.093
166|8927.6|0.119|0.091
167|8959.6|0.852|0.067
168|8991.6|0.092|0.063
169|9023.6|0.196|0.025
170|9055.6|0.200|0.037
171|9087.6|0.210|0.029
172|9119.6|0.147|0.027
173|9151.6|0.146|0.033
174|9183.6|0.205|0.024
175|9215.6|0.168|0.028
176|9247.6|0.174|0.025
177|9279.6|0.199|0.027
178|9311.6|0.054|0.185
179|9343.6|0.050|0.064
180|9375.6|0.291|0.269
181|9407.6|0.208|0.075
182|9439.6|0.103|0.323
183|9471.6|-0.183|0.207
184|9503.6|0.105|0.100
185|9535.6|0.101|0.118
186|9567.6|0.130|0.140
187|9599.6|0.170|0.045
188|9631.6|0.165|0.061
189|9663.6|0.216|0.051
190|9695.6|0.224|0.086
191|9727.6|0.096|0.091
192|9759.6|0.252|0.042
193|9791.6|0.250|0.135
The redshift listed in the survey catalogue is 0.965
